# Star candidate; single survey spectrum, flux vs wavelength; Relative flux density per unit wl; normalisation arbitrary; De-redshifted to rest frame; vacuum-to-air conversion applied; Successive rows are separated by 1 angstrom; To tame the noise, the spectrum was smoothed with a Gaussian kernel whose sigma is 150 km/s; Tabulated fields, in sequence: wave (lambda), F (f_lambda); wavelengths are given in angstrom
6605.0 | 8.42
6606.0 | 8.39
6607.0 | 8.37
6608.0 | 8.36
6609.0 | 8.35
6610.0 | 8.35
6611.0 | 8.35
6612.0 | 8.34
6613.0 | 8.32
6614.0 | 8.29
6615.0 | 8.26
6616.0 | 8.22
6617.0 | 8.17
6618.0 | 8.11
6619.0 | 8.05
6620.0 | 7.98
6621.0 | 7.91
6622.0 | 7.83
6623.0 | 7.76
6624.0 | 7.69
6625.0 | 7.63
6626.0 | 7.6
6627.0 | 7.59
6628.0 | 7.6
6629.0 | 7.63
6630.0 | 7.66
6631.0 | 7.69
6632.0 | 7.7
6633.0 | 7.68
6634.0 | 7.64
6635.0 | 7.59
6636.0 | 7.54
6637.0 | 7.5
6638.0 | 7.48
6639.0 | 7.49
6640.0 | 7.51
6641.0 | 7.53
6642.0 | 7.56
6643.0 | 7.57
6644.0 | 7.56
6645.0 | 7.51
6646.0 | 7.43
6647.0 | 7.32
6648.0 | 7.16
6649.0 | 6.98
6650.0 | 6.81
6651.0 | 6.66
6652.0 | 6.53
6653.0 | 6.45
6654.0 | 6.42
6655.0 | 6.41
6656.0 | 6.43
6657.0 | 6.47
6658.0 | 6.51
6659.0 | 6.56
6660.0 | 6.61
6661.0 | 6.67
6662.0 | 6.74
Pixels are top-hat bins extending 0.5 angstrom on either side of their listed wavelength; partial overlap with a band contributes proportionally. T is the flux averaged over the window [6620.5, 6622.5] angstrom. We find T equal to 7.87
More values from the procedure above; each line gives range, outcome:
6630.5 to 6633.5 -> 7.69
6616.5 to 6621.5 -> 8.04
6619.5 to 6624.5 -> 7.83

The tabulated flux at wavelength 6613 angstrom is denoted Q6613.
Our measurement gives 8.32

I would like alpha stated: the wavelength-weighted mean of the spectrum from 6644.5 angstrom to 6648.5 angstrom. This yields 7.36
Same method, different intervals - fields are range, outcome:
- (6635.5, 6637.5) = 7.52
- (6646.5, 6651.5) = 6.99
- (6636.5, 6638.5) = 7.49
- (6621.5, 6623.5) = 7.79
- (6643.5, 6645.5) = 7.54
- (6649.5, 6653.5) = 6.61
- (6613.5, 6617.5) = 8.23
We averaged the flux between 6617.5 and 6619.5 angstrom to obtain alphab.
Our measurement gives 8.08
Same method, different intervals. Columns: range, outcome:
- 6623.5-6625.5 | 7.66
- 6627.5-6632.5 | 7.66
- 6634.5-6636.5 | 7.56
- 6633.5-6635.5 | 7.62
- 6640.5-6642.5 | 7.54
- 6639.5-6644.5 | 7.55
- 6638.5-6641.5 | 7.51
